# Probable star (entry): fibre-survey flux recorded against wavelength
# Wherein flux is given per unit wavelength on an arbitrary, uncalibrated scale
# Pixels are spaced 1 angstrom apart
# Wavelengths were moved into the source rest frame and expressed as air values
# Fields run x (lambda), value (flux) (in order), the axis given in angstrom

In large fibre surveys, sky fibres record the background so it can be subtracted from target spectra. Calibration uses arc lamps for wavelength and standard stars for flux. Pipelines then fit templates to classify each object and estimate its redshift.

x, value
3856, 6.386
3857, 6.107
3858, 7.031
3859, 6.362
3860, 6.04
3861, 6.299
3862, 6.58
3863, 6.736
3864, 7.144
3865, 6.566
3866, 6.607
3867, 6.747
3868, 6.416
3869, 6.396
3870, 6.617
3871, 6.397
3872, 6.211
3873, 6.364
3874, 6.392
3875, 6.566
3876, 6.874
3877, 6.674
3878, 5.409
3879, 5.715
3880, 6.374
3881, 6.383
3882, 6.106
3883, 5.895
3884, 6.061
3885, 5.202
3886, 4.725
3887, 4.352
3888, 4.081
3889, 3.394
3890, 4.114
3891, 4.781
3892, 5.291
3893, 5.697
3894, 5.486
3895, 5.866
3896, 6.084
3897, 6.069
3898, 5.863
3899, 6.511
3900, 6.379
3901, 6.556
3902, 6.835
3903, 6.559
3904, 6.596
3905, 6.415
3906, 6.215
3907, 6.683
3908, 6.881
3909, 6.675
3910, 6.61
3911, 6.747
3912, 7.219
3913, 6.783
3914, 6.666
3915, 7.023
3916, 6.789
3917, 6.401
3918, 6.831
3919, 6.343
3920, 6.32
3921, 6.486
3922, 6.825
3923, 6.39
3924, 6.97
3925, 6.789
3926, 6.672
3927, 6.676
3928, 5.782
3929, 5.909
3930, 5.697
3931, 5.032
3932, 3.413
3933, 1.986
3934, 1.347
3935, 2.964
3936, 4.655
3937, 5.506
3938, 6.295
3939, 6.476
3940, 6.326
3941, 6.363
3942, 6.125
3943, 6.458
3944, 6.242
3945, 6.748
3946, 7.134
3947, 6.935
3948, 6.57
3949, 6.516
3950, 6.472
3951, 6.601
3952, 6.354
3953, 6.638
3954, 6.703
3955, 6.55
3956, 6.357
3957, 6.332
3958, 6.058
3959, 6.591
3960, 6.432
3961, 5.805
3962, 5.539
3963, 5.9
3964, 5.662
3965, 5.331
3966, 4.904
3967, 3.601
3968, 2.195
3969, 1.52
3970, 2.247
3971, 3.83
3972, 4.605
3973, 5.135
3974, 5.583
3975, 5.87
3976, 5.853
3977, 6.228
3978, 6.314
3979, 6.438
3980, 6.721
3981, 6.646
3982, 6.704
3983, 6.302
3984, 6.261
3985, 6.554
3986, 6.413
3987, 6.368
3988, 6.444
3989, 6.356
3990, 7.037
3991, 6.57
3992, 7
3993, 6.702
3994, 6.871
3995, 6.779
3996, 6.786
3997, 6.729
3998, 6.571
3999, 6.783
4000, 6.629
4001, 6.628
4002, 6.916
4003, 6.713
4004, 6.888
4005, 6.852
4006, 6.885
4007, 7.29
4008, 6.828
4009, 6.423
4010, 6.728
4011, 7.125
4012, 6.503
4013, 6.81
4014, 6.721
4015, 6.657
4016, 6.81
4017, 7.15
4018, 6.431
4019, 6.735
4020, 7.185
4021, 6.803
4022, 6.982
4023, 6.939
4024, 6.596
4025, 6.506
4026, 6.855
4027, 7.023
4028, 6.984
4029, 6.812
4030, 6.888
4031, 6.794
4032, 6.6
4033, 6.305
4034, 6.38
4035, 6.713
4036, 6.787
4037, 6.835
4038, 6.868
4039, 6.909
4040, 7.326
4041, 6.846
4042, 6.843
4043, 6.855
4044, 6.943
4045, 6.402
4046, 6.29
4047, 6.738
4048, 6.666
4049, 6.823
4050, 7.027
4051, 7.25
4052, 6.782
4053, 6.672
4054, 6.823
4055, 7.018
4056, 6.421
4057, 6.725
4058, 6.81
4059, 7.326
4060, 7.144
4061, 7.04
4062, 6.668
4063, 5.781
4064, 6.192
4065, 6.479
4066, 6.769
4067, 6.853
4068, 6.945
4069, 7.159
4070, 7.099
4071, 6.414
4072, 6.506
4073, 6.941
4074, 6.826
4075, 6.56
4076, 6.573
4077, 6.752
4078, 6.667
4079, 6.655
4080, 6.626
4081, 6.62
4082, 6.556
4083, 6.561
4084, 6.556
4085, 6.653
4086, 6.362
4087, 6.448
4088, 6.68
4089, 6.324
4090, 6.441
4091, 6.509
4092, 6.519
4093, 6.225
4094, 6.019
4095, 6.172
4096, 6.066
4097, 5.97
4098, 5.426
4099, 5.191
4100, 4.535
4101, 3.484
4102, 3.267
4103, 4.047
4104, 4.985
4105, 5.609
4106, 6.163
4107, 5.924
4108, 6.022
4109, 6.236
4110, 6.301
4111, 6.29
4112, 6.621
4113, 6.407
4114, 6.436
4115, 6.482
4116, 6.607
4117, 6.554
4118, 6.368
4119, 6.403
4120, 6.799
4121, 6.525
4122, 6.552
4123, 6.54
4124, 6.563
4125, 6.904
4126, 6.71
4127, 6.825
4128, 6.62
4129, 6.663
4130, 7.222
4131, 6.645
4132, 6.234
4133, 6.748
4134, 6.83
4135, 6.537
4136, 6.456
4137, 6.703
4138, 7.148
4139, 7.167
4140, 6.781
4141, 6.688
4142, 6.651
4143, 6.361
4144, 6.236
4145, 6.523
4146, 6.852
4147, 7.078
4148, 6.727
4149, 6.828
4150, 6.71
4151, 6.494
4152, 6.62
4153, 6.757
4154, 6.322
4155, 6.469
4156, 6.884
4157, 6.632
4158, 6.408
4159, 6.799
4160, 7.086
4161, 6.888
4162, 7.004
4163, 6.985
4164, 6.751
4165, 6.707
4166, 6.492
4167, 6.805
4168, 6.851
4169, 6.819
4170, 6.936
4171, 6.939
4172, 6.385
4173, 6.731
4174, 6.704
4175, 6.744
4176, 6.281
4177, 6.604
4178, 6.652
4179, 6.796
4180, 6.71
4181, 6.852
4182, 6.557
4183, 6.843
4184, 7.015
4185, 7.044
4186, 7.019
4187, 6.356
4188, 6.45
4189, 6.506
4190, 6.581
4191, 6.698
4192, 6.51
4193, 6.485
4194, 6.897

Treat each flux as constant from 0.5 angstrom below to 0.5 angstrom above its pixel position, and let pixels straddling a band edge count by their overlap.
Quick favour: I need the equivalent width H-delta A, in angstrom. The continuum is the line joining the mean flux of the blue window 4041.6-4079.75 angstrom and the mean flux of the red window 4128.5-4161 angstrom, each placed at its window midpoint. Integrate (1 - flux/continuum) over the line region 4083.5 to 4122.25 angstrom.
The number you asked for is 4.2 angstrom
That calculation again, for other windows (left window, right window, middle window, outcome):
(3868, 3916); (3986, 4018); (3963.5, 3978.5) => 4.5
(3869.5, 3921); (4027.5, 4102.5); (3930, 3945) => 2.9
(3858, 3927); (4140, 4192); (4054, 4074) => -0.7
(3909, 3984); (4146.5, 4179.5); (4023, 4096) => -4.6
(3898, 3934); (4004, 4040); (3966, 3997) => 4.0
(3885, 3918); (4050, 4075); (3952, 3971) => 3.2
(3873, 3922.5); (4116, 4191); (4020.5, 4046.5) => -1.4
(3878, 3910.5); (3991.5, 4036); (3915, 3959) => 1.0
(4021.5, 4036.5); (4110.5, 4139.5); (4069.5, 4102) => 2.2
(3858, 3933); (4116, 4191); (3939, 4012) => 1.7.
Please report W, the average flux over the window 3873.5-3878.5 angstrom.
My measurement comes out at 6.38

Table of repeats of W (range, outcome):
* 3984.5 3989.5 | 6.43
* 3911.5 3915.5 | 6.92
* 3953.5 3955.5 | 6.63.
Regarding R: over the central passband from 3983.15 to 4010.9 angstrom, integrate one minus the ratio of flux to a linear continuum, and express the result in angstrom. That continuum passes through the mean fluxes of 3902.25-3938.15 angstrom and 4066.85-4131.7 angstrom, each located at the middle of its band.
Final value -2.68 angstrom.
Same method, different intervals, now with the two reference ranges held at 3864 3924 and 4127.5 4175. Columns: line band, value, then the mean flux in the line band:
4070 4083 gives -0.18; 6.66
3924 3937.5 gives 2.96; 4.88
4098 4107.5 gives 2.56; 4.83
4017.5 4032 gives -0.82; 6.82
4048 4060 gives -0.68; 6.88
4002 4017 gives -0.93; 6.82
